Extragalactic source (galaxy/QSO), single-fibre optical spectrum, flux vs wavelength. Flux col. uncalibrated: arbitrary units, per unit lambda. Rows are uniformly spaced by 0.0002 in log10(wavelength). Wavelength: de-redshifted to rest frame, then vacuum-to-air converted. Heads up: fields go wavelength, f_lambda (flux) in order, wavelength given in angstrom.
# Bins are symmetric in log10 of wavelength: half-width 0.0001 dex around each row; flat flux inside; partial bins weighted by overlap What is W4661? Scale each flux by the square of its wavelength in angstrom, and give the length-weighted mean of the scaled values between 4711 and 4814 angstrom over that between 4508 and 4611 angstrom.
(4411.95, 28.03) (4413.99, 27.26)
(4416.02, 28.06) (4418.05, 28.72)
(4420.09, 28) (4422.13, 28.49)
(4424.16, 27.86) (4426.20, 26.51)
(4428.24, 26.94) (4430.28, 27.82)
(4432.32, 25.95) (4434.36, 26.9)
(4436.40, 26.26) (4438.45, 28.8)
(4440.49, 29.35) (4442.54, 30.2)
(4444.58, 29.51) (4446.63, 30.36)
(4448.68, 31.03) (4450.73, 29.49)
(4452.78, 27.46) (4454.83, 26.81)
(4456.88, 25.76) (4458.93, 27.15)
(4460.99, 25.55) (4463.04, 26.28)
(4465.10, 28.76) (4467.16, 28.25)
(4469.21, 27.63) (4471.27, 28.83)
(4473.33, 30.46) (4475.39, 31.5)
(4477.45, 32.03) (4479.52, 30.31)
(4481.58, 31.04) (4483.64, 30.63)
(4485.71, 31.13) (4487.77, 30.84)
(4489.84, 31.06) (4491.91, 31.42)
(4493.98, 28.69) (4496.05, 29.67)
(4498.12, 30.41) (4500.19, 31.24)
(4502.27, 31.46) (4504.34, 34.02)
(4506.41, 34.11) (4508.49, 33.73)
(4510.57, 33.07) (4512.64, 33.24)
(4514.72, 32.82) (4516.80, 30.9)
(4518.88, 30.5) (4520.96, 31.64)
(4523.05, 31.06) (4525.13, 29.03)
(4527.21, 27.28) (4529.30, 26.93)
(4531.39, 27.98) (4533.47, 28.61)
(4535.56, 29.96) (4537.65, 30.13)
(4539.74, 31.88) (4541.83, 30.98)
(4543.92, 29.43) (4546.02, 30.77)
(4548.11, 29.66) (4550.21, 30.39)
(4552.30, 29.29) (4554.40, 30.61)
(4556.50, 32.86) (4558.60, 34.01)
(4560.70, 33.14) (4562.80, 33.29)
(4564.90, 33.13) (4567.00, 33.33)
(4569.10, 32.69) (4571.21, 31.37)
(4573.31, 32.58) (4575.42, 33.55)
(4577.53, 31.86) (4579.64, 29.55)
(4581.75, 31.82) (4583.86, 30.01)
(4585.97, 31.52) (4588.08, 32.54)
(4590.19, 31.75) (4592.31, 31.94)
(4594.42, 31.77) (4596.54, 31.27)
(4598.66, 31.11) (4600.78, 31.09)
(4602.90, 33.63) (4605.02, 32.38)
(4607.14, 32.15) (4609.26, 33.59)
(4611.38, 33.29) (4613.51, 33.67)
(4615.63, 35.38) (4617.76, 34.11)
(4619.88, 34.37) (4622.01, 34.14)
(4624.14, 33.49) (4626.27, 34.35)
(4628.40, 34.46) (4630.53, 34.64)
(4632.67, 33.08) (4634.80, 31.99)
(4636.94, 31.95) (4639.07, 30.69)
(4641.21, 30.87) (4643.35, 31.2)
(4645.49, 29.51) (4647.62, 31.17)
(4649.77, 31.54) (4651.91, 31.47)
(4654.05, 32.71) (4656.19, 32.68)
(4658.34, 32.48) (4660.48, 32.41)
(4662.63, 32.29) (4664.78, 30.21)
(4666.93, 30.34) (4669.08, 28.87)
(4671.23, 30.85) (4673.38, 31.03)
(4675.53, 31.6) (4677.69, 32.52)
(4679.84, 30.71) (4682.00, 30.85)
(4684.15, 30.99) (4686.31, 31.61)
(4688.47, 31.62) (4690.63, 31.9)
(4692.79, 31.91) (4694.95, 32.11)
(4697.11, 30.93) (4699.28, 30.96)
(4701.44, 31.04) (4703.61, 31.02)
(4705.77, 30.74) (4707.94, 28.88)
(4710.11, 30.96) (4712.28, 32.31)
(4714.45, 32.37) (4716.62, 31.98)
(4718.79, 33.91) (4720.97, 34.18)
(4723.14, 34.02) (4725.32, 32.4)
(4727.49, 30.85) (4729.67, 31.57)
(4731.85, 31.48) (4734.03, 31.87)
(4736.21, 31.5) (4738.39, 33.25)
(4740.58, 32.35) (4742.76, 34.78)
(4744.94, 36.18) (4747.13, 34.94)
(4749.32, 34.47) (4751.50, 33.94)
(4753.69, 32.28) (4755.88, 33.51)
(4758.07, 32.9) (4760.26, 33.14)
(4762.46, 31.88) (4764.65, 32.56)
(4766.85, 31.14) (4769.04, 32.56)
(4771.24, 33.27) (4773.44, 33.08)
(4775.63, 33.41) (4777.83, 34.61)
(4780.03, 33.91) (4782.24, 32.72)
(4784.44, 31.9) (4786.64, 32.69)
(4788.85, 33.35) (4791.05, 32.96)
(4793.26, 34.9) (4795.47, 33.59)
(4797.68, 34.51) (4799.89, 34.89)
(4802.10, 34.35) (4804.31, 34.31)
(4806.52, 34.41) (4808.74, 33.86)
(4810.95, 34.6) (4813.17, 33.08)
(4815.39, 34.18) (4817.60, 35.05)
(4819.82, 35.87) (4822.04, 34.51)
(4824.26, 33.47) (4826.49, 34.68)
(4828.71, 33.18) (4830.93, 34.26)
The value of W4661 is 1.2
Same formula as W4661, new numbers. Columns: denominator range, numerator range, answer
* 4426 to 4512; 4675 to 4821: 1.25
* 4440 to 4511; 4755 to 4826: 1.28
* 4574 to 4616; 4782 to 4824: 1.16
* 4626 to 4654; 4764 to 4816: 1.12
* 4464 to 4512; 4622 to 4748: 1.13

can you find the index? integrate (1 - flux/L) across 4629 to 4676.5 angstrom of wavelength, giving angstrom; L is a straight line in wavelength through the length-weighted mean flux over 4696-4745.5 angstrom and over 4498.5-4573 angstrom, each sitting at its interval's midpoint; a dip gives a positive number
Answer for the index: 0.4 angstrom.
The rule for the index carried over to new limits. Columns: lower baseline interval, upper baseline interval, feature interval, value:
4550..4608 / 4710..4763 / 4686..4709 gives 1.11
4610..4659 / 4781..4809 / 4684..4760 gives 2.09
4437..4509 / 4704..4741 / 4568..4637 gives -3.78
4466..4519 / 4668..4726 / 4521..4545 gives 1.33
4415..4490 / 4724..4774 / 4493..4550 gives -2.04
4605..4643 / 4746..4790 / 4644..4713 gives 4.04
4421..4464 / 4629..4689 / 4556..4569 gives -1.48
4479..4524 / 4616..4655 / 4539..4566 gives 0.36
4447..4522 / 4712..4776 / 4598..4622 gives -1.28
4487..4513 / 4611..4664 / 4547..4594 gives 0.54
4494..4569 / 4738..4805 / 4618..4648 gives -0.47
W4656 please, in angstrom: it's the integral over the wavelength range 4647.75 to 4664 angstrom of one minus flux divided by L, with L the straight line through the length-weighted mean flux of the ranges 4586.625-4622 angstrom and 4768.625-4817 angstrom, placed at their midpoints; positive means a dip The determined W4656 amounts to 0.4 angstrom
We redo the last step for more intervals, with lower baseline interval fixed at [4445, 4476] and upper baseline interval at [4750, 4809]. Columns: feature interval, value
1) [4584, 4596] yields -0.5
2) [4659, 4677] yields 0.3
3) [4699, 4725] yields 0.3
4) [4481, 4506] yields -1.9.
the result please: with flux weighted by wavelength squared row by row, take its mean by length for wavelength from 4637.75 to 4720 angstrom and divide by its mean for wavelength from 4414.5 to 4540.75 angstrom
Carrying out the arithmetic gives 1.16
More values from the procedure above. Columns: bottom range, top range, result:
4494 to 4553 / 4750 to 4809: 1.21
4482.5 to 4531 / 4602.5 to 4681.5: 1.10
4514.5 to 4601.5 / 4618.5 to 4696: 1.07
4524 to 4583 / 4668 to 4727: 1.09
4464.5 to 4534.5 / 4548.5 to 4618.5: 1.09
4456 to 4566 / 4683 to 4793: 1.18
